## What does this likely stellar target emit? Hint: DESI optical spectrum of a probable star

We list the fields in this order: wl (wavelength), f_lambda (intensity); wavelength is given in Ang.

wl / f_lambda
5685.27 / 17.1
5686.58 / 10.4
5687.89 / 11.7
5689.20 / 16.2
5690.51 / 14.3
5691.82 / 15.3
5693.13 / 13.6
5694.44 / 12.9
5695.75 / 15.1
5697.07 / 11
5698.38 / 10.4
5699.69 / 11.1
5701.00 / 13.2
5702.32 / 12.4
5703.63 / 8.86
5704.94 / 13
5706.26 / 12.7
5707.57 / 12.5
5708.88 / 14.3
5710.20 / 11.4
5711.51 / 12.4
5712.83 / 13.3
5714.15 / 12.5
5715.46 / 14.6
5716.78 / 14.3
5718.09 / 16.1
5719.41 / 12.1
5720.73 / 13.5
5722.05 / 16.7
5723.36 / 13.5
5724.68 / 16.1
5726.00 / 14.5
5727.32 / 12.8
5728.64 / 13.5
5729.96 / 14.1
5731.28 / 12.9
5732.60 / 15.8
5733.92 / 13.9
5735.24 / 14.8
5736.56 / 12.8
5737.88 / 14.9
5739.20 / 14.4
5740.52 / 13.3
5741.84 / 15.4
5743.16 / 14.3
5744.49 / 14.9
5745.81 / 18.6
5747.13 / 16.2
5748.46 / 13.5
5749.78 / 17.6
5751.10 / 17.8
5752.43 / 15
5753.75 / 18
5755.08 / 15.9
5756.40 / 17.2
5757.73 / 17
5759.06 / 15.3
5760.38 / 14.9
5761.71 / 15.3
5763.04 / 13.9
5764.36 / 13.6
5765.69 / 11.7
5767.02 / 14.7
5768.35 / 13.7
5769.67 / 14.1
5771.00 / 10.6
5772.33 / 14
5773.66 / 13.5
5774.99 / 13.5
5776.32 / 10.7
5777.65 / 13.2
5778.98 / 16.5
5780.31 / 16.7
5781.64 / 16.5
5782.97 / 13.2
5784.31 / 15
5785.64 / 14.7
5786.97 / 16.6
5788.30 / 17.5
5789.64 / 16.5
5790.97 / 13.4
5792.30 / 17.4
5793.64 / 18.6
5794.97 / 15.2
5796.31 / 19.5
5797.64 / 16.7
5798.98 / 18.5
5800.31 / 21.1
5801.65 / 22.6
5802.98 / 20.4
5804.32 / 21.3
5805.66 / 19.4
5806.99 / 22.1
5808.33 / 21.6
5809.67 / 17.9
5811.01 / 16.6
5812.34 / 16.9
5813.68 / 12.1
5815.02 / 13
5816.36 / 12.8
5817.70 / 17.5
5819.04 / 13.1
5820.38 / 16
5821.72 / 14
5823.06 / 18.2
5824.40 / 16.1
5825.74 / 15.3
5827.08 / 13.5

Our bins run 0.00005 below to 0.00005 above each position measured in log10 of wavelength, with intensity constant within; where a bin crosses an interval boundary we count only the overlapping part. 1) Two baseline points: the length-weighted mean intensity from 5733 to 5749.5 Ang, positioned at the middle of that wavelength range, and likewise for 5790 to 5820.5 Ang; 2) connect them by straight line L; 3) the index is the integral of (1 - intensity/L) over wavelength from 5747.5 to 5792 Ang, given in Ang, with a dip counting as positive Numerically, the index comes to 3.1 Ang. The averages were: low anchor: 14.8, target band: 14.9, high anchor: 17.6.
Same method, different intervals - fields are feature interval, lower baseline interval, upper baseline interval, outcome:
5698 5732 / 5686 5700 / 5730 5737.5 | 0.9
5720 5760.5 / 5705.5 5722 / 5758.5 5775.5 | -4.6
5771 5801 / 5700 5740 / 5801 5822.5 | 1.1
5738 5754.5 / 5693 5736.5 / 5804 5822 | -1.5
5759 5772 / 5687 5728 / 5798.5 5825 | 1.6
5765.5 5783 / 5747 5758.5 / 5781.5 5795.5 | 2.5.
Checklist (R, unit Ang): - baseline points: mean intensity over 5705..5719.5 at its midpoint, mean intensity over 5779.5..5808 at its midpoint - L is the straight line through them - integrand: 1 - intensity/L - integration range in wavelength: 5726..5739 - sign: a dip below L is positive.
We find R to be 0.4 Ang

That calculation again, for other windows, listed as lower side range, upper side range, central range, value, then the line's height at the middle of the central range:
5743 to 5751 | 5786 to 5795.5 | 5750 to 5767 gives 0.71 Ang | 16.2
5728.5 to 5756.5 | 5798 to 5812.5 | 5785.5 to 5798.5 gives 1.51 Ang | 18.9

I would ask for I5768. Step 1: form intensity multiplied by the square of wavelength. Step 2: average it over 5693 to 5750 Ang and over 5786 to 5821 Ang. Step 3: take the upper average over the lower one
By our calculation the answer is 1.31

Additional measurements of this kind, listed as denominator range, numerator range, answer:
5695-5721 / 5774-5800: 1.28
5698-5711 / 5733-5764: 1.30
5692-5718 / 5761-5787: 1.13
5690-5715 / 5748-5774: 1.20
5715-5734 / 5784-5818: 1.26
